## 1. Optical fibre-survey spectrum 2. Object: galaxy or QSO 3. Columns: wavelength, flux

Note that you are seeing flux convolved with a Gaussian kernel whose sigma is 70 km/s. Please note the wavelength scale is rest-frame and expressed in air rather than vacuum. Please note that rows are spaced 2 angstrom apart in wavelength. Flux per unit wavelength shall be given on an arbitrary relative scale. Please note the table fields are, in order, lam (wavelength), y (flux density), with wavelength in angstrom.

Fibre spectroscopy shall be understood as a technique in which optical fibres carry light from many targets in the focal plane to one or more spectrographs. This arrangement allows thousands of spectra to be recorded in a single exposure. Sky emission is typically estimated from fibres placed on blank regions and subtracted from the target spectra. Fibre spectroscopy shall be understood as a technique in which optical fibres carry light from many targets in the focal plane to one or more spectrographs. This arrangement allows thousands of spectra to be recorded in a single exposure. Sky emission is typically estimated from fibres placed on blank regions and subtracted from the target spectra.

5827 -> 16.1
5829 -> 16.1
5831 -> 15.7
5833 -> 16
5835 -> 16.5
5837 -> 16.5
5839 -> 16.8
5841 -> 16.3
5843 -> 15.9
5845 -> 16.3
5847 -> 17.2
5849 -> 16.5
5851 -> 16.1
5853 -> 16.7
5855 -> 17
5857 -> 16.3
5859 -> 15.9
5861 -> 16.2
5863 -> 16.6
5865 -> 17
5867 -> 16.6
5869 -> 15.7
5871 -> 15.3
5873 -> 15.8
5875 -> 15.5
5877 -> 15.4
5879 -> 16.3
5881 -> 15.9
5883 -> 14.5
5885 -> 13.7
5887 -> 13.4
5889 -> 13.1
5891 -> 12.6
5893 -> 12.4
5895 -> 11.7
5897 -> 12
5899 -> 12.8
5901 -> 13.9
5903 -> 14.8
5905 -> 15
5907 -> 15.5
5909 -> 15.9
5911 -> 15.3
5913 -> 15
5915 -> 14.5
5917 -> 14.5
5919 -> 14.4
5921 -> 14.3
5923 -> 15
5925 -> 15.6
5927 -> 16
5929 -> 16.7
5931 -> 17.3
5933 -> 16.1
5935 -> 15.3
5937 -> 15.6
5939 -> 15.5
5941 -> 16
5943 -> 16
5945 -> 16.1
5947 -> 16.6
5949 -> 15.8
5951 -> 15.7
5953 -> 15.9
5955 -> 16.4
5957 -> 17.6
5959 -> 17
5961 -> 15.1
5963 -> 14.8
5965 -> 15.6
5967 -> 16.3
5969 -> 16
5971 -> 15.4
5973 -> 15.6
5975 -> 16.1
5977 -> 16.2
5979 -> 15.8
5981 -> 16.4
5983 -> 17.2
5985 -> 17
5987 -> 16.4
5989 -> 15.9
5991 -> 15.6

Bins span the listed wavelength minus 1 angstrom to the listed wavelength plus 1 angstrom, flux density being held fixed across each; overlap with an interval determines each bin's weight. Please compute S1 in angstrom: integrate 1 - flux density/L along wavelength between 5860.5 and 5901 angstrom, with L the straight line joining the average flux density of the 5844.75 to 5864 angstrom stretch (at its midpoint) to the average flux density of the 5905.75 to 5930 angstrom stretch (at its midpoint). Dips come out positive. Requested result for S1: 3.5 angstrom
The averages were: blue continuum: 16.5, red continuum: 15.2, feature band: 14.6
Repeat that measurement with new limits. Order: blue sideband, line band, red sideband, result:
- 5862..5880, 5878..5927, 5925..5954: 5.31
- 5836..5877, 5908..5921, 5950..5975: 0.99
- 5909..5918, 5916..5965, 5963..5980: -1.44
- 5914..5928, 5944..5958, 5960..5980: -0.83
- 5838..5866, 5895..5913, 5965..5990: 2.28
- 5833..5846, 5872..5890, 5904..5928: 0.95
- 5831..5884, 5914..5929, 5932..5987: 1.00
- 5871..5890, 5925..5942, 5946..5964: -0.32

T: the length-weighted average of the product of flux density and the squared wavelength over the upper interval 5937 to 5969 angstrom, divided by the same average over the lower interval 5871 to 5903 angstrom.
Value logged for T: 1.17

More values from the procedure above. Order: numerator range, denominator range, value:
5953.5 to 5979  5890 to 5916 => 1.17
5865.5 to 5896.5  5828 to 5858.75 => 0.90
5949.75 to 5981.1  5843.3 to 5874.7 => 1.02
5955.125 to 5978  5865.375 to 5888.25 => 1.08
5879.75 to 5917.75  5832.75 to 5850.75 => 0.87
